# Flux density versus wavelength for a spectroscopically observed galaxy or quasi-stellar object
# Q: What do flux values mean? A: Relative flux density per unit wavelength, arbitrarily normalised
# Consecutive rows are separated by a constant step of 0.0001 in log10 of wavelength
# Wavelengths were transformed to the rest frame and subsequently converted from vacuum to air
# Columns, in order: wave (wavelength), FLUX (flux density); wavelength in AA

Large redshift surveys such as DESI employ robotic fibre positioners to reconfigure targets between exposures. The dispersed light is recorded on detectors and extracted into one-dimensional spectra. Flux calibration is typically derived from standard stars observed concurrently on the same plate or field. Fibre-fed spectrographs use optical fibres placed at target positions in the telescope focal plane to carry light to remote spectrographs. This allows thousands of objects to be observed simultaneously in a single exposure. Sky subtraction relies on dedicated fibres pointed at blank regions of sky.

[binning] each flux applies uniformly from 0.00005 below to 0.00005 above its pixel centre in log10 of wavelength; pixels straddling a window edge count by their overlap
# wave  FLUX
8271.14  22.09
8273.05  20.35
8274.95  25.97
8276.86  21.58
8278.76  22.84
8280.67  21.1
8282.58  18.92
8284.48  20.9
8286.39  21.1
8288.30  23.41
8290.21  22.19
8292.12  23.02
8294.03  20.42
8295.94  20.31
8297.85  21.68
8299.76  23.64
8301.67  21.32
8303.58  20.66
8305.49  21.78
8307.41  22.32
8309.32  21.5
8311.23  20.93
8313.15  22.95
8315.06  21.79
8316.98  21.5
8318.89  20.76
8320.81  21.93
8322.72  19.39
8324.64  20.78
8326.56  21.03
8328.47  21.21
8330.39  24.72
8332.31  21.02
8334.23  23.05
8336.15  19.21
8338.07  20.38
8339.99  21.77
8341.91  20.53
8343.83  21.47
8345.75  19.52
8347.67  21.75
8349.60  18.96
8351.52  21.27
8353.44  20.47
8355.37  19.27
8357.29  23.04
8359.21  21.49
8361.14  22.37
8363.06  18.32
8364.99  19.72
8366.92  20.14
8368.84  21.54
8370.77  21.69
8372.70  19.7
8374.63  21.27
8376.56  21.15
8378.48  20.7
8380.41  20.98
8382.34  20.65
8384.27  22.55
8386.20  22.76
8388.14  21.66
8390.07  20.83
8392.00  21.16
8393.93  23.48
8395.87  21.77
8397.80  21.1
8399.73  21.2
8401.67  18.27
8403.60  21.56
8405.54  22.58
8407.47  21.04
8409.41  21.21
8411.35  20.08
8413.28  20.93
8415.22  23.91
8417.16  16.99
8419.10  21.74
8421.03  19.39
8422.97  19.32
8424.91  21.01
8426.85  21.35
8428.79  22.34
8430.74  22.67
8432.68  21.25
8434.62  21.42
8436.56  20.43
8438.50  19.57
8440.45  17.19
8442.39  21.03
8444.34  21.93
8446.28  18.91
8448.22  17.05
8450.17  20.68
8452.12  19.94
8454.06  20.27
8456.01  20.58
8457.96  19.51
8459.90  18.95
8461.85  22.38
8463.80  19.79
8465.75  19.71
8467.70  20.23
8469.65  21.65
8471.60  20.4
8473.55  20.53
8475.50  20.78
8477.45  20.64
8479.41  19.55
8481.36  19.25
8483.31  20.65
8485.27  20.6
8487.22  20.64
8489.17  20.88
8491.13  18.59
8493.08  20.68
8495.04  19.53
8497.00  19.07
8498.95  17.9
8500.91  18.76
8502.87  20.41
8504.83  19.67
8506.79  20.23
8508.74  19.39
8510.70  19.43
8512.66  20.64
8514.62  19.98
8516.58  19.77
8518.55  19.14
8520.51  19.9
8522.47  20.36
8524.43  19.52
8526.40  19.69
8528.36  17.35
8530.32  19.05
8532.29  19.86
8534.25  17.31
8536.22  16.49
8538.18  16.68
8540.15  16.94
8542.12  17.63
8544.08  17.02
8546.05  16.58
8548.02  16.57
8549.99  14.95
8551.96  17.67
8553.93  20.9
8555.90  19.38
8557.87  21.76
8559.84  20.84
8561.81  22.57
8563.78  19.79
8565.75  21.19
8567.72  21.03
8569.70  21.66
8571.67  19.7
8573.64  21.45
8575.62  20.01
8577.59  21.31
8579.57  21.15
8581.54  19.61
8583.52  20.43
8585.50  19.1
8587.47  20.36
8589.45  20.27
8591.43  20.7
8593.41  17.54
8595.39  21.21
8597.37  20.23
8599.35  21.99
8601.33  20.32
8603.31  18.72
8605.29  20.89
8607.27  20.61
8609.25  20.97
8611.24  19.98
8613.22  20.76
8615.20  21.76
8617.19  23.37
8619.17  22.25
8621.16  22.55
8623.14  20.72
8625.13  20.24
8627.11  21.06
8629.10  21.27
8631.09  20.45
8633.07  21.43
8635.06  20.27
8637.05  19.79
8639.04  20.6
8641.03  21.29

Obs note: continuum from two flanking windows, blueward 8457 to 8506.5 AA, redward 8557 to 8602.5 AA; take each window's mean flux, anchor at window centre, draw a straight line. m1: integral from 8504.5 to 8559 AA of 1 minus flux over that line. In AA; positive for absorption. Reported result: 4.3 AA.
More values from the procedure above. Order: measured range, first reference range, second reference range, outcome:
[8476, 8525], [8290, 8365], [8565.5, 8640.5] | 2.55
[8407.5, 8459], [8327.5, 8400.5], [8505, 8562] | -0.53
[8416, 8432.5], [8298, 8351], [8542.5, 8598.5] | 0.03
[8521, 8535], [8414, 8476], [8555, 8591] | 1.01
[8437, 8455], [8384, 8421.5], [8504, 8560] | 0.66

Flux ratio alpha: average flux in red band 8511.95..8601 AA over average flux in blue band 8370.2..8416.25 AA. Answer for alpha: 0.9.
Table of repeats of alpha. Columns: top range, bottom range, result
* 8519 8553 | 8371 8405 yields 0.84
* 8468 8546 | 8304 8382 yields 0.92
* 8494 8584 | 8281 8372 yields 0.91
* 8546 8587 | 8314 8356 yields 0.95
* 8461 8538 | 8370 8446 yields 0.94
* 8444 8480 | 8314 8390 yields 0.96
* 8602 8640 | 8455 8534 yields 1.05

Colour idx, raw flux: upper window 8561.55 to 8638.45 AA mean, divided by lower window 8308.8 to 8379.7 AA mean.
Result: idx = 1.0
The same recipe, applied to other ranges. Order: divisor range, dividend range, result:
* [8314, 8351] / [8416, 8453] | 0.96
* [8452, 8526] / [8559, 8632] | 1.04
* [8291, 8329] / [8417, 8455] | 0.95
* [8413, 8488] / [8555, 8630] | 1.02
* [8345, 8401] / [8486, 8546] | 0.91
